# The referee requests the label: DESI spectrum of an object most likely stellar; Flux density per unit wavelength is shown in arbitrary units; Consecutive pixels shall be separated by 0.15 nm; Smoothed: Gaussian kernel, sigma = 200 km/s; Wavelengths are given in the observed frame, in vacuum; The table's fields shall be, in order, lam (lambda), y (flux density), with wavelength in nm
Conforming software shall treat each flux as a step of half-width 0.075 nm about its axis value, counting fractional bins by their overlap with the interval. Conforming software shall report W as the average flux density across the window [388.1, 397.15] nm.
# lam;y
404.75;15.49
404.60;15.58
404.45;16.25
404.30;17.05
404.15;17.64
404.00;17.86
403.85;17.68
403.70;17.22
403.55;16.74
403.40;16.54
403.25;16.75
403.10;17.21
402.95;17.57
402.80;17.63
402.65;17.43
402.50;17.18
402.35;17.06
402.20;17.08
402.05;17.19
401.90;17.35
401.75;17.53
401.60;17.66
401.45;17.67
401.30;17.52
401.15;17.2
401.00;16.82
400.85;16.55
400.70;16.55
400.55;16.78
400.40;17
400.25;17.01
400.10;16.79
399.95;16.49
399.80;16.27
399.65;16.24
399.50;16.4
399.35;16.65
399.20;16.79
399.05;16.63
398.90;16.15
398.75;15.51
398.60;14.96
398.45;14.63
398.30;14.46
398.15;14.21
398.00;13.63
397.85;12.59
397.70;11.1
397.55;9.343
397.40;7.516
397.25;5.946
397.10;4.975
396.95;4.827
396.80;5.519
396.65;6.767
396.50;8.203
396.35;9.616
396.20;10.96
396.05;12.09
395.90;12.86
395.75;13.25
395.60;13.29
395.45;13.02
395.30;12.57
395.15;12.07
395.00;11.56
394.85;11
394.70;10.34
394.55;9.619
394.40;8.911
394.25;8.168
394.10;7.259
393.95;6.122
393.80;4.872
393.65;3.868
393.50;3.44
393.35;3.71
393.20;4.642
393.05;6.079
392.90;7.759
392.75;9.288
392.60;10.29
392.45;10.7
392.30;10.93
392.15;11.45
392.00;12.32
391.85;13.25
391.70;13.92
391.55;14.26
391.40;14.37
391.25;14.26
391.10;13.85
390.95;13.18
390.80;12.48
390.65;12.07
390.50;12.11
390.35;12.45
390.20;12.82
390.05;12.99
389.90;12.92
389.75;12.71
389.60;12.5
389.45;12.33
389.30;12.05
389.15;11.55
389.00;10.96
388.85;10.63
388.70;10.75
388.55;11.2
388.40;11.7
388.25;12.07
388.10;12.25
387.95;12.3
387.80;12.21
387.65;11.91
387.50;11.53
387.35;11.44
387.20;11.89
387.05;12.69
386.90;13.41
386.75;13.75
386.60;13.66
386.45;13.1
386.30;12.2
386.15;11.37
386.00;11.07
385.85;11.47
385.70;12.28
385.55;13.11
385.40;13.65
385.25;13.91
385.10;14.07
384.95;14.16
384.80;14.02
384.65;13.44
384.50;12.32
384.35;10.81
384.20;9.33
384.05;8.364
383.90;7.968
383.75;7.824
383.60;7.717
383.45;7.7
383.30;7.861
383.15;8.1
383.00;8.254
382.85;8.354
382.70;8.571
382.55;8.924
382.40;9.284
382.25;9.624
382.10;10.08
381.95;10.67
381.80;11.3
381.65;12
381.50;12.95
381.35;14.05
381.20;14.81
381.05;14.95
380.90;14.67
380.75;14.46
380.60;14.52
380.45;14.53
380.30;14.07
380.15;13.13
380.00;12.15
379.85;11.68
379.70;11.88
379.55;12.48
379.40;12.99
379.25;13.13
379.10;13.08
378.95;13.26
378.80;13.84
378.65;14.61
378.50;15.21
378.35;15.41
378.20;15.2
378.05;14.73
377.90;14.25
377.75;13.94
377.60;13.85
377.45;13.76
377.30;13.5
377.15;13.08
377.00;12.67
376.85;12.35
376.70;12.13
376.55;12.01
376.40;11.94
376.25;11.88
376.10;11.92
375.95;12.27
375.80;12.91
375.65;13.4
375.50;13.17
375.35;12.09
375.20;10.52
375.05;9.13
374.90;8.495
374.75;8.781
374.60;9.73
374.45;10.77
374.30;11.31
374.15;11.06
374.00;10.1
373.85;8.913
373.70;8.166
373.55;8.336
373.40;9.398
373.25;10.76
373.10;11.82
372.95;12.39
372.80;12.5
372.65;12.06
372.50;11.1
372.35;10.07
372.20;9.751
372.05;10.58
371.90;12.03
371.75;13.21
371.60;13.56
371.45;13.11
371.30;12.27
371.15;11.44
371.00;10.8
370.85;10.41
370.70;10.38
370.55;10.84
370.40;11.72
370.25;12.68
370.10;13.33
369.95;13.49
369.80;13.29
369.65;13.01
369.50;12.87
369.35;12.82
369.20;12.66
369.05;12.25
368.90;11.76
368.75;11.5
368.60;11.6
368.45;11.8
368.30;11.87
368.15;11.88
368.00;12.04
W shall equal 10.5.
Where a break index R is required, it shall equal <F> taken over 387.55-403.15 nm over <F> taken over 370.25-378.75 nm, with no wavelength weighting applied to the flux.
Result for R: 1.06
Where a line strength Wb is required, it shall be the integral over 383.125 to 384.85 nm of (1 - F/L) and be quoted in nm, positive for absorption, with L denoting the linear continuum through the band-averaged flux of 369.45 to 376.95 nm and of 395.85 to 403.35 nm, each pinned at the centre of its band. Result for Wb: 0.41 nm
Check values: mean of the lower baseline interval 11.4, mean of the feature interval 9.6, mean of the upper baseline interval 14.4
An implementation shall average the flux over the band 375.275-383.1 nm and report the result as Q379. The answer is 12.7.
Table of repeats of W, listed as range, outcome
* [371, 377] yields 11.2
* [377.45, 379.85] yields 13.8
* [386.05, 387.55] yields 12.5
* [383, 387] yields 11.4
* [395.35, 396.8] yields 10.9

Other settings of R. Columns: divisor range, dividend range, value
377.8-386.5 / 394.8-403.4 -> 1.18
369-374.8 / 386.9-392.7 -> 1.08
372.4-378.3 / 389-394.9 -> 0.89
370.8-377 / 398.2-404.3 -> 1.50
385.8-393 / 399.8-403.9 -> 1.41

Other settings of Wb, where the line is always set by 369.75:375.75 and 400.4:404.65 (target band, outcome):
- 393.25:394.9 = 0.91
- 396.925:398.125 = 0.52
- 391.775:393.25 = 0.52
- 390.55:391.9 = 0.12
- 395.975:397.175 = 0.61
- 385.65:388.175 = 0.31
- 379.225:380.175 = 0.01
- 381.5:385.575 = 0.89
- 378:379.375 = -0.21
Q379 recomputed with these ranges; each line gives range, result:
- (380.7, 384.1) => 10.4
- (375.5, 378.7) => 13.4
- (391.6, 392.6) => 12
